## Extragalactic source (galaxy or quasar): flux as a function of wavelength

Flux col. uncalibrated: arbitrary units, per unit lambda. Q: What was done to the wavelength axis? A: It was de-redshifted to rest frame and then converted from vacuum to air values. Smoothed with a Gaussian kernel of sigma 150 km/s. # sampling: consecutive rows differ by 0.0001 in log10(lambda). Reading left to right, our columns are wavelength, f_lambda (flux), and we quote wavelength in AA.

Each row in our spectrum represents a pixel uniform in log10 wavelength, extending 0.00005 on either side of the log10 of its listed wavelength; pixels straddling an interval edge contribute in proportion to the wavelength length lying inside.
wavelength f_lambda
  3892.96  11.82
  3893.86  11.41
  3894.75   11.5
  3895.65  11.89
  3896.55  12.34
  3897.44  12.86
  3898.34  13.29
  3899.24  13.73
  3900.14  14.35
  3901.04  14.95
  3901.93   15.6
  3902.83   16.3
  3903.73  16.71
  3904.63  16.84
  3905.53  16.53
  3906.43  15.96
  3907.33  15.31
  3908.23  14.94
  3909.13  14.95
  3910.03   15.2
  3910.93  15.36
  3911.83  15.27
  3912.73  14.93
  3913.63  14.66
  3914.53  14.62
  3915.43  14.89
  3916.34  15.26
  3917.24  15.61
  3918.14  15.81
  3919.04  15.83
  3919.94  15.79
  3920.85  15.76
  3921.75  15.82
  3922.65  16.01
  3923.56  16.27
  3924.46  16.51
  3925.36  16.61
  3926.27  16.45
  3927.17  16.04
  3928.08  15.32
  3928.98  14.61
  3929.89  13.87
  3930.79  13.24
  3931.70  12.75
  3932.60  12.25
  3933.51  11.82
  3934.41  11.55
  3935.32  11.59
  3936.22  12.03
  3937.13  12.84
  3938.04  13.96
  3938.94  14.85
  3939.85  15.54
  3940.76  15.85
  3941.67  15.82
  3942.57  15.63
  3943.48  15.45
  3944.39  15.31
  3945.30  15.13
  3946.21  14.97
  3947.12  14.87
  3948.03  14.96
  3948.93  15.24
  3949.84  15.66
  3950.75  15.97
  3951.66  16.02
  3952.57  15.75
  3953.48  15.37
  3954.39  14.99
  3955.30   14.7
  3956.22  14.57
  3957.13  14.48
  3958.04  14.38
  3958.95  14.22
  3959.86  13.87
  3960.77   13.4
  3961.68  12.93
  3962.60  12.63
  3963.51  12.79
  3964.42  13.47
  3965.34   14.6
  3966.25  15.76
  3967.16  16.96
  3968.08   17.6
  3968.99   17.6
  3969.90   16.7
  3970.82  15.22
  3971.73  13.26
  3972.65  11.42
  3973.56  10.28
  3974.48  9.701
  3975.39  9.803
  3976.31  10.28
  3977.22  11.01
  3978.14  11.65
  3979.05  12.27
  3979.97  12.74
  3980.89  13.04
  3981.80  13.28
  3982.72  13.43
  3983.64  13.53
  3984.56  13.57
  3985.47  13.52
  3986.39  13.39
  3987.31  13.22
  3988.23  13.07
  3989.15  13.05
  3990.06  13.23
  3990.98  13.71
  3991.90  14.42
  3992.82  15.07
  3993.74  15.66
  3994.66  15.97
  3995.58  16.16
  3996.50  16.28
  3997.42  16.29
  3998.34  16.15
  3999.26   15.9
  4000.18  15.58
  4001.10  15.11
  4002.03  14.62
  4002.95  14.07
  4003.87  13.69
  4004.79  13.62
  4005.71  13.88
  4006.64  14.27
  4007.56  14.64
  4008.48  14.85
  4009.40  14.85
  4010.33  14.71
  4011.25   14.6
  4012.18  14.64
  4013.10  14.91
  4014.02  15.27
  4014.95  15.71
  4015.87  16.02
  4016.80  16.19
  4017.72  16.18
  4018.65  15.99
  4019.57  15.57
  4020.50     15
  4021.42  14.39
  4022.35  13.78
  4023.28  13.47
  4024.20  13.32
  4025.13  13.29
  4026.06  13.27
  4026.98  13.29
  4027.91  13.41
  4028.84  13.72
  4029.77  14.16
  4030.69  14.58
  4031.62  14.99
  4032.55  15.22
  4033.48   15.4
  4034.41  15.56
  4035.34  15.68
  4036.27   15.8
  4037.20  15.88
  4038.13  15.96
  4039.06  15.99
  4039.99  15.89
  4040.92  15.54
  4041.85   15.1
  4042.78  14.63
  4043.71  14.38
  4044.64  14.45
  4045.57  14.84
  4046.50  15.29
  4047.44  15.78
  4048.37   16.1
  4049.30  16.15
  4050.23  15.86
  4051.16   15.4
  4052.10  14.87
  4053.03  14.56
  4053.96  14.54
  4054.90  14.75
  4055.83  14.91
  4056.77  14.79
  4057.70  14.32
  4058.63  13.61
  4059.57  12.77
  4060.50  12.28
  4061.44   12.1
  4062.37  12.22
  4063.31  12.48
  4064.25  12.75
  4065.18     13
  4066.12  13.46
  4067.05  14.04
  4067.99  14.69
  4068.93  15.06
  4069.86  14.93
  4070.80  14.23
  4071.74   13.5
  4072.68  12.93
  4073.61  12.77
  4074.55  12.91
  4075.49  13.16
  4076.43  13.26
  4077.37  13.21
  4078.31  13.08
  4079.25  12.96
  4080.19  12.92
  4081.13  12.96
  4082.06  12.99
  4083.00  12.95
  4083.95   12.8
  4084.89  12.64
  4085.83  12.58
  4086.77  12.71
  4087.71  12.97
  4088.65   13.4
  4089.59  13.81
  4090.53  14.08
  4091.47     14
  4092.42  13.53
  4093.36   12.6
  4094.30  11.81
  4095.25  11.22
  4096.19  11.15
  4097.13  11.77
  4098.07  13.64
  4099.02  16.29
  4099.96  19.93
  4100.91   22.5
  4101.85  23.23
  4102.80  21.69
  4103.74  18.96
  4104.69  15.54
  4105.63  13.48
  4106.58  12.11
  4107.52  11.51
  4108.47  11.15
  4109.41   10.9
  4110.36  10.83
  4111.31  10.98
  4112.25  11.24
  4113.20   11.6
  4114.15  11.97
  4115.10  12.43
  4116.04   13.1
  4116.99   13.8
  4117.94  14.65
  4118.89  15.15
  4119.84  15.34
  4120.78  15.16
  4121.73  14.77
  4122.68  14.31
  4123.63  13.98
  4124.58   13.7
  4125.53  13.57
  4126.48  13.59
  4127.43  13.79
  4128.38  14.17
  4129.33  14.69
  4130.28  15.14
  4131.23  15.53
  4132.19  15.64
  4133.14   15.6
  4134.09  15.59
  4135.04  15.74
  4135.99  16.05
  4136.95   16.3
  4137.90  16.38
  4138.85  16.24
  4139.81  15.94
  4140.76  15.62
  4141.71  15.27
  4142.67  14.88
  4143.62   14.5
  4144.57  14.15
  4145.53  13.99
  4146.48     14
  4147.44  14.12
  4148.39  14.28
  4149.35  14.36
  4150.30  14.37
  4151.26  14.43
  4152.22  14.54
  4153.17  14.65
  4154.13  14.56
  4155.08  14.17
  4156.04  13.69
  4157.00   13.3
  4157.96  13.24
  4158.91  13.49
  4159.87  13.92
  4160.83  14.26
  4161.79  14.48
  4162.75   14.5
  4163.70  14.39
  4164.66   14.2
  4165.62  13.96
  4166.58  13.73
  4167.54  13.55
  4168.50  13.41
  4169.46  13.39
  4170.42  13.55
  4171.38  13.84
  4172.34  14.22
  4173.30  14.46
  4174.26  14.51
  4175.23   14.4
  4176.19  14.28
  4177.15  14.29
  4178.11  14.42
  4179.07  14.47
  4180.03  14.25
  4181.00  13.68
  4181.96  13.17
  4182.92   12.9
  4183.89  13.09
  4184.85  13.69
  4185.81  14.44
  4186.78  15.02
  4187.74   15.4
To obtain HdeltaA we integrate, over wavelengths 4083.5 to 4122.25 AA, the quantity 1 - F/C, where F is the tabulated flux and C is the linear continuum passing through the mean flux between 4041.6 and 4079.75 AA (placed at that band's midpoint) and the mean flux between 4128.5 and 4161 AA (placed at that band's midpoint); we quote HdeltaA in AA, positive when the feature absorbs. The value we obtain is 1.2 AA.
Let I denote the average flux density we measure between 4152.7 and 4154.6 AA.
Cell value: 14.6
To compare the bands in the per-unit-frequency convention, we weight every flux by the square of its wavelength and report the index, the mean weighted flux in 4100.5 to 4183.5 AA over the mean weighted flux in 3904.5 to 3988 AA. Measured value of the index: 1.1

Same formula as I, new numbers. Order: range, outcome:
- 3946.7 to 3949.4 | 15.1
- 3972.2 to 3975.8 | 10.3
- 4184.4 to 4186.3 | 14.1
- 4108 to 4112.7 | 11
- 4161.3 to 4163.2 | 14.5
